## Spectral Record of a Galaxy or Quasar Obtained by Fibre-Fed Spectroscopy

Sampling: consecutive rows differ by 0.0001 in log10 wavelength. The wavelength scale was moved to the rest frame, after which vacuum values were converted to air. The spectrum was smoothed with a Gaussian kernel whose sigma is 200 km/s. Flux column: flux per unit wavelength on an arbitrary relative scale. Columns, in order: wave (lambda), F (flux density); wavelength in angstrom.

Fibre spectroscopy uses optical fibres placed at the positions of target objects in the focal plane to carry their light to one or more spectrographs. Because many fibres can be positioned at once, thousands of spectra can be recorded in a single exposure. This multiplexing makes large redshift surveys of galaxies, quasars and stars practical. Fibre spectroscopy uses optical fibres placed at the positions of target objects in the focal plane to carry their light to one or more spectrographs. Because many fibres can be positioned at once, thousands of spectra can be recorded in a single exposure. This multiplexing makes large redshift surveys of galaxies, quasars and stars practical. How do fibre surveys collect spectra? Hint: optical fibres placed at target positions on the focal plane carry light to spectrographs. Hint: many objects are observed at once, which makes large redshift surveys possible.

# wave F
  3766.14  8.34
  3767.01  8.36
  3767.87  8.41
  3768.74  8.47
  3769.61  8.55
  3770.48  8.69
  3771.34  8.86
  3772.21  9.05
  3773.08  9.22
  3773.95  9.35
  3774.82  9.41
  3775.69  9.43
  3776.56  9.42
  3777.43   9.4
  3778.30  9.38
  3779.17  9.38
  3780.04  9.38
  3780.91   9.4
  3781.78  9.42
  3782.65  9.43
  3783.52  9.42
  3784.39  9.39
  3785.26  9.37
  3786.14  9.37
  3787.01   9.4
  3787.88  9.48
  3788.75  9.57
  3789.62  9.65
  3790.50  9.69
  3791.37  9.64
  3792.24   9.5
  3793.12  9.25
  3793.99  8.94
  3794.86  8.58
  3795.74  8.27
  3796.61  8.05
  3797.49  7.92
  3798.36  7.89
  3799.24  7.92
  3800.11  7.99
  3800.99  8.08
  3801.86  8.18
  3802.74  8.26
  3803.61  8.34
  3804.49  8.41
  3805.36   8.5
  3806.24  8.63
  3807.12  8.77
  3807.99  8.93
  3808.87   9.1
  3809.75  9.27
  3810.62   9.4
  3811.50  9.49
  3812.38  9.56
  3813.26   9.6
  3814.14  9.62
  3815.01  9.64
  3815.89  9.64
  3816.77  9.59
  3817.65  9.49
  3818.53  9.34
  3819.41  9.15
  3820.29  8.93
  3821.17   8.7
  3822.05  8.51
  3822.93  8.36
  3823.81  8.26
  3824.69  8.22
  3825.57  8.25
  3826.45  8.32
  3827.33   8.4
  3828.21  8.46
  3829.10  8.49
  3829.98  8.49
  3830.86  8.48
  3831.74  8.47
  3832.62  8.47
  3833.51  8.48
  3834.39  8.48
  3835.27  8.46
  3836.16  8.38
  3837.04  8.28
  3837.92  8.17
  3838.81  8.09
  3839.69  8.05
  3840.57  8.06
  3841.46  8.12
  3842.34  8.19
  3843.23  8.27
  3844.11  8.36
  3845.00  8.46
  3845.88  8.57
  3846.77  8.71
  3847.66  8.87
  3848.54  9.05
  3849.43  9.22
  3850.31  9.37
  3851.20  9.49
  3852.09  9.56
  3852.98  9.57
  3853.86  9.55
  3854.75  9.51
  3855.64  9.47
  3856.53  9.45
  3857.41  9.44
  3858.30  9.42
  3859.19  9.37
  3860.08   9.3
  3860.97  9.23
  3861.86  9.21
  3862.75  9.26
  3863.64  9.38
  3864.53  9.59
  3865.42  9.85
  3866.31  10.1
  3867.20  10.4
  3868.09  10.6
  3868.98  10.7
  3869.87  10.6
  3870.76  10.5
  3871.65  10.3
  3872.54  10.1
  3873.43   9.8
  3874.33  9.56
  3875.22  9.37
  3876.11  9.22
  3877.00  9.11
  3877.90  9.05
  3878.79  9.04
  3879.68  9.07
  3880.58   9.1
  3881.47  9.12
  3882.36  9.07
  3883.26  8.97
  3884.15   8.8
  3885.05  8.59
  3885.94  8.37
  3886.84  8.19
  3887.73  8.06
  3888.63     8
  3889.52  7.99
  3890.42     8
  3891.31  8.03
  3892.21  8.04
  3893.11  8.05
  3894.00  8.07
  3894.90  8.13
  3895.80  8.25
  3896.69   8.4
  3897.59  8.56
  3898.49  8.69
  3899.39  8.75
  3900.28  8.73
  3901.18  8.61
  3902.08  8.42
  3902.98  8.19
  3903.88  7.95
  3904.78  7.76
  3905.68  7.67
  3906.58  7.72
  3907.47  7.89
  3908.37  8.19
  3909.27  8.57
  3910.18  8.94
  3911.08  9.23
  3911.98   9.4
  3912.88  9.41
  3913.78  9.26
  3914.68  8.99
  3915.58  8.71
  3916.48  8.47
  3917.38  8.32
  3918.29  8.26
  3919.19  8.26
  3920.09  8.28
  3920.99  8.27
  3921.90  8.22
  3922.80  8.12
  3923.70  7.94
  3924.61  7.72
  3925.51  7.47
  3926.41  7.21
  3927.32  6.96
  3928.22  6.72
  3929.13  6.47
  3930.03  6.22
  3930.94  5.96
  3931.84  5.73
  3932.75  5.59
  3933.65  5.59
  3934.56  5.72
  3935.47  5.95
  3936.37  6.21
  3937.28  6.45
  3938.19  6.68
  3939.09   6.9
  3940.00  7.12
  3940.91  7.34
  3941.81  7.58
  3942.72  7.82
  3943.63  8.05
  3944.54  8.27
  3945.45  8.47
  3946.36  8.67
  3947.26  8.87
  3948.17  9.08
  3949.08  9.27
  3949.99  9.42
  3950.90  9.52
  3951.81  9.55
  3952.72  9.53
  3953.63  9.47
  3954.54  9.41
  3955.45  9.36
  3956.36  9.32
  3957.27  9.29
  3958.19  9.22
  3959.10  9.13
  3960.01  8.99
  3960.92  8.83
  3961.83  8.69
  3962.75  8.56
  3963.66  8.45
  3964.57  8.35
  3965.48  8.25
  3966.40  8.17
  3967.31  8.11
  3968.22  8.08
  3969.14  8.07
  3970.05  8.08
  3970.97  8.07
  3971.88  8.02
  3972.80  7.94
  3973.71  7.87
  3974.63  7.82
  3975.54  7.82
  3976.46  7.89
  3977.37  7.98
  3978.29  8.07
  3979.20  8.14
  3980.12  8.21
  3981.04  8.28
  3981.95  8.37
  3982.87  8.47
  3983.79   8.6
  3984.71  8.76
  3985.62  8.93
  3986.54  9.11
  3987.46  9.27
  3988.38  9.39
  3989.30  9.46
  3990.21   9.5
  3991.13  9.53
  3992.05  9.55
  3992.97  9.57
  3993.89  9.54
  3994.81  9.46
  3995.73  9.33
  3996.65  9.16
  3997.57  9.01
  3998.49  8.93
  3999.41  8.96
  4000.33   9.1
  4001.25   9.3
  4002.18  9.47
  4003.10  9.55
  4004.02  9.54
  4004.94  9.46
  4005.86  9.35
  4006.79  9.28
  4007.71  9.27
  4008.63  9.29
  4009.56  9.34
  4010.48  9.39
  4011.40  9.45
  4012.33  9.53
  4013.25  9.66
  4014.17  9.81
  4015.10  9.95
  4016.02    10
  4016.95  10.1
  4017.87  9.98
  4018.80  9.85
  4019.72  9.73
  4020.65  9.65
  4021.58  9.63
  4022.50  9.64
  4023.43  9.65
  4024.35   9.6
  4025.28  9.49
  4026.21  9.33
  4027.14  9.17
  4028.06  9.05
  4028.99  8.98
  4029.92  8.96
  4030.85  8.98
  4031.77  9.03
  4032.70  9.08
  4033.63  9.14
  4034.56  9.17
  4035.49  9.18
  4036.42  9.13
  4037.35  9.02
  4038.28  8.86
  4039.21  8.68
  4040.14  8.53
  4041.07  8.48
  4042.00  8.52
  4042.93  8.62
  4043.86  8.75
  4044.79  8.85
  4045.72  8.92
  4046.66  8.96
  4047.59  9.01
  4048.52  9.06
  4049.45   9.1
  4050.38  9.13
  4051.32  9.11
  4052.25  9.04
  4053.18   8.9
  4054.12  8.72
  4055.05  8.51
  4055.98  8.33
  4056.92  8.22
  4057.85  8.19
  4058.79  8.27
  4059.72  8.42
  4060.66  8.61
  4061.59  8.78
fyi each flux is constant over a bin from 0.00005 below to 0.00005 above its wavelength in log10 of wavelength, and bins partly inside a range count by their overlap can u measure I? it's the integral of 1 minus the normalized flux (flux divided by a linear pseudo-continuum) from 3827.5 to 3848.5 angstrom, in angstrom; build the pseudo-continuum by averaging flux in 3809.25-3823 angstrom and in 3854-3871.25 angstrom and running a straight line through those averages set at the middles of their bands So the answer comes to 2.45 angstrom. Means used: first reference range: 9.29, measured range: 8.4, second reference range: 9.75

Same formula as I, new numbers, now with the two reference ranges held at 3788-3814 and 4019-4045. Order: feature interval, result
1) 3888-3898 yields 0.9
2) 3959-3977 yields 1.6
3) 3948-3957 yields -0.4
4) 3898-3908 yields 0.8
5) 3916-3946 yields 5.9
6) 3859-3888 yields -1.7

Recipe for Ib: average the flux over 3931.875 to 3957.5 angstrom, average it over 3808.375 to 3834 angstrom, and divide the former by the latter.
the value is 0.9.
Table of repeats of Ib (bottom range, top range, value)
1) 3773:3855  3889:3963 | 0.91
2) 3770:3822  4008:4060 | 1.01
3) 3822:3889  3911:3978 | 0.90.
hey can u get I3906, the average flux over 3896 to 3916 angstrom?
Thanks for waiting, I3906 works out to 8.55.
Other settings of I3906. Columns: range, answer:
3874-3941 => 8.02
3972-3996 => 8.71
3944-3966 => 8.99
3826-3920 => 8.83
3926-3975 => 7.94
